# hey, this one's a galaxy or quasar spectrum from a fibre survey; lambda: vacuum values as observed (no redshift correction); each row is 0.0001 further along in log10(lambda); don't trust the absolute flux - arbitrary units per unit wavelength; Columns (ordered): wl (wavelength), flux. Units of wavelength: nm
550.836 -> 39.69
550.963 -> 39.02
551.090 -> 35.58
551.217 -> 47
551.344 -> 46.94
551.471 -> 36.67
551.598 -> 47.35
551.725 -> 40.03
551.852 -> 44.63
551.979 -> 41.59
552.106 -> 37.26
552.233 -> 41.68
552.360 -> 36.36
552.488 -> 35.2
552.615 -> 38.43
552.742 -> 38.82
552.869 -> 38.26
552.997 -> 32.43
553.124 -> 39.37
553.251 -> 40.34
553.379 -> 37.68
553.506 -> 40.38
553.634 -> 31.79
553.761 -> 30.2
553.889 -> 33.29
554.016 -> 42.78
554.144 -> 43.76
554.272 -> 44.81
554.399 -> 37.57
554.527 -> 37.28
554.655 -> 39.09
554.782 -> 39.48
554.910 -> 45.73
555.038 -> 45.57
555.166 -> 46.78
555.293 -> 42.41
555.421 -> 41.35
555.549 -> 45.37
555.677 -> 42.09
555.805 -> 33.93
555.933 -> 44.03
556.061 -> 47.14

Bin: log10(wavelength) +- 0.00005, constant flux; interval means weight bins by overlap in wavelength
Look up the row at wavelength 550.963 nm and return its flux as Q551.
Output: 39.02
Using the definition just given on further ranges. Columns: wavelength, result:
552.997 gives 32.43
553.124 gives 39.37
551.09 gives 35.58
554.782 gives 39.48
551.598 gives 47.35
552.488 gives 35.2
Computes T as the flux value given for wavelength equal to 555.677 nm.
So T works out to 42.09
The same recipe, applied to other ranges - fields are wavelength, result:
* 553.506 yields 40.38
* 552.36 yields 36.36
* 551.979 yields 41.59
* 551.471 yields 36.67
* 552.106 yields 37.26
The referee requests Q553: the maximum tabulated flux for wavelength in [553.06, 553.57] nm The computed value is 40.38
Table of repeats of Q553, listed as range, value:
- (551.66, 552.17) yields 44.63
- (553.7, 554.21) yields 43.76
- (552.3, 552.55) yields 36.36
